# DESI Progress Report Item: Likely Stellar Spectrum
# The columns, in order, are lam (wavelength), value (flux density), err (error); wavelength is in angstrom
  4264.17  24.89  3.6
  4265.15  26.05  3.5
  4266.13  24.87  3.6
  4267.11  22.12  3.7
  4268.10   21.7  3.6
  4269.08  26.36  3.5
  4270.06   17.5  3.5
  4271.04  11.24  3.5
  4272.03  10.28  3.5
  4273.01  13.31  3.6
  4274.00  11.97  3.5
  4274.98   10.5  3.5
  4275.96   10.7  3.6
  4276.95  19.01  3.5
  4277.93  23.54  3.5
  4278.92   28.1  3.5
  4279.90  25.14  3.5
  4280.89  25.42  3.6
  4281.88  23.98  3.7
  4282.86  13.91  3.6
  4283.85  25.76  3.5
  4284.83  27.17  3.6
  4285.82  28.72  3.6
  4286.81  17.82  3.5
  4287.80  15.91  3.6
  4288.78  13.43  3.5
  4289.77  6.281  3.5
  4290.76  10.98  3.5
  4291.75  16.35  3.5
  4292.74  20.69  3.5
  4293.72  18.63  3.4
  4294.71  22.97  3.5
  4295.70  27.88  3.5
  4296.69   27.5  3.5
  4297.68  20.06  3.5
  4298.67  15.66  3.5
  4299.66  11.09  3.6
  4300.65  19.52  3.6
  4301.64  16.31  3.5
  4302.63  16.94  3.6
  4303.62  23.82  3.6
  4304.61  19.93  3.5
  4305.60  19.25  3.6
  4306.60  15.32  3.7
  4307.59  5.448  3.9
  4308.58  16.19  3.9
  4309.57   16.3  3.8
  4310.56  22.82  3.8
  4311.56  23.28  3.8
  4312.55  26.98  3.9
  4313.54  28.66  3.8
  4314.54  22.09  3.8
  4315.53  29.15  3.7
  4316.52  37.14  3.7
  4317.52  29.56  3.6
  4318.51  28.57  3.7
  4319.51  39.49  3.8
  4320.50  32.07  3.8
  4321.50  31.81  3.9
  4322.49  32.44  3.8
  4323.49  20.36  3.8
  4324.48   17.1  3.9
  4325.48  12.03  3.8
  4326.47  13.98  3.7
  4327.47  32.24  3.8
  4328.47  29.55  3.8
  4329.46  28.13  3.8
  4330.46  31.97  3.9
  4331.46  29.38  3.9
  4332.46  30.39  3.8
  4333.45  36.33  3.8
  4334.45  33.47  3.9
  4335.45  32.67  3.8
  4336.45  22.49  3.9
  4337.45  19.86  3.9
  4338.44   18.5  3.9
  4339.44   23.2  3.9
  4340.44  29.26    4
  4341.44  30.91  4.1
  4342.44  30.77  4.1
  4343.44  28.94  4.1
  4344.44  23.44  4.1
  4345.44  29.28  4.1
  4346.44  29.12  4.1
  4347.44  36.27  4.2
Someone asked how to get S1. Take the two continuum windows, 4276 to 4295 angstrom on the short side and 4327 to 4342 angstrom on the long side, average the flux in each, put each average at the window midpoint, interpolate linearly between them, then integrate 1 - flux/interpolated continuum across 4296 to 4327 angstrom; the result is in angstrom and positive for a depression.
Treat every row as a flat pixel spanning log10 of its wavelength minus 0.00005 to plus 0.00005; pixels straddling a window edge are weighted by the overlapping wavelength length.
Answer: 2.9 angstrom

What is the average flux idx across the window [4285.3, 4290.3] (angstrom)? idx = 16.4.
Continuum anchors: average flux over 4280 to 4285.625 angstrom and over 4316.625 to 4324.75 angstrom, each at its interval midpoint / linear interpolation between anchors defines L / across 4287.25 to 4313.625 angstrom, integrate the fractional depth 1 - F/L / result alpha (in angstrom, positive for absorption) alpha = 8.2 angstrom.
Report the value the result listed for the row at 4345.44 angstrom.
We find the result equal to 29.28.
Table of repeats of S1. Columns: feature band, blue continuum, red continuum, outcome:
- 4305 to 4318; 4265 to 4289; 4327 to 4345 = 1.3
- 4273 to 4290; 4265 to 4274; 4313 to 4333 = 1.1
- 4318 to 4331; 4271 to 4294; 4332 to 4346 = -0.9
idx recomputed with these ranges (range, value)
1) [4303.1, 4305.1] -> 21.8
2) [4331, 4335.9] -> 32.5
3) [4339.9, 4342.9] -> 30.2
